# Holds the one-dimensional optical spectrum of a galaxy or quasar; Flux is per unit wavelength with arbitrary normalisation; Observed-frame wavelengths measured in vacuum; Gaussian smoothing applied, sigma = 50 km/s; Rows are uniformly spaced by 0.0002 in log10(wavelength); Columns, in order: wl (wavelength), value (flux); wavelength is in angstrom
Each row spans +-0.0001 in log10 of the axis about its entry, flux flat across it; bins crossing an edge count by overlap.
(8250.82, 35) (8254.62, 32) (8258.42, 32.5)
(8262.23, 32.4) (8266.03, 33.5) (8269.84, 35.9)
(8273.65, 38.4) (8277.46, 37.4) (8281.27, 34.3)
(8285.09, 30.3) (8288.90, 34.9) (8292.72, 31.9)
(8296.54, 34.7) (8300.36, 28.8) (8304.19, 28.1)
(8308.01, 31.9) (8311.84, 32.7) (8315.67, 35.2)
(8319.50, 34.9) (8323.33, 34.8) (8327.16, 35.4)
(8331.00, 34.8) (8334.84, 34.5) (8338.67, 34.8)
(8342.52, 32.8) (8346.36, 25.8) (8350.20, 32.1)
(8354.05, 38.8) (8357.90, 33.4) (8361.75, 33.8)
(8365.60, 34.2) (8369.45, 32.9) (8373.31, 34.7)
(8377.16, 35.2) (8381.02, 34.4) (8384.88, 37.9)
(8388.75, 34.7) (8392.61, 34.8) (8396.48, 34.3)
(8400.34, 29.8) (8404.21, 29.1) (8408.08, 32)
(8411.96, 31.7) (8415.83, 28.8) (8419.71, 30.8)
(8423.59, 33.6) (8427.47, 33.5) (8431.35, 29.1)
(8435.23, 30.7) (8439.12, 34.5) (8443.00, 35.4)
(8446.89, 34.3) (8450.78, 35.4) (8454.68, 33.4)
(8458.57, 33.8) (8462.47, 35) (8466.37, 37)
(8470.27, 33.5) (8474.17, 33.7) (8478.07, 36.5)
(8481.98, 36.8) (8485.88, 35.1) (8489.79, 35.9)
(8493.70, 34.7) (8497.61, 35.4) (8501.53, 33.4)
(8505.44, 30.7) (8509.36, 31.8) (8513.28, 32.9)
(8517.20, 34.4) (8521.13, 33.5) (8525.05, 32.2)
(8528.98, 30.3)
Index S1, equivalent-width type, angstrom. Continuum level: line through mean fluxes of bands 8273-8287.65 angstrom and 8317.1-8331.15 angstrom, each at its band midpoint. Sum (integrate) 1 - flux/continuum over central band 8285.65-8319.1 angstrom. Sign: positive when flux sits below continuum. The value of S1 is 2.5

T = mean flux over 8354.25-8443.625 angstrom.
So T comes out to 33.1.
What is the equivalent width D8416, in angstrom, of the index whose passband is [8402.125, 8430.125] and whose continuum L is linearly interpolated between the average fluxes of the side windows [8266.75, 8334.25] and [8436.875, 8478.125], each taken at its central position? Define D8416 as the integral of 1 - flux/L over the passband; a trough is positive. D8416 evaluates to 2.6 angstrom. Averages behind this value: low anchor 33.8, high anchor 34.7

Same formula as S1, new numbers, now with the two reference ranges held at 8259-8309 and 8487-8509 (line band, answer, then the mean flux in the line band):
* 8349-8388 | -1.5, 34.8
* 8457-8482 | -0.9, 35.1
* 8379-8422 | 1.3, 32.6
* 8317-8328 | -0.5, 35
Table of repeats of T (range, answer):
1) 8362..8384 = 34.4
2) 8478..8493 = 35.9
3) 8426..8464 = 33.5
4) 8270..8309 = 33.2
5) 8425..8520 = 34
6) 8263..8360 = 33.6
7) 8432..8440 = 31.8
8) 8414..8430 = 31.6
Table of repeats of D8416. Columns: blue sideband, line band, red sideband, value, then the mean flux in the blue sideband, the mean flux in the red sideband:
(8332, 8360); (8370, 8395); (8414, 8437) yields -2.24 angstrom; 33.2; 31.1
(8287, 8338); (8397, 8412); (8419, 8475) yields 1.20 angstrom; 33.3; 33.6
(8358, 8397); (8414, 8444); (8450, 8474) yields 2.29 angstrom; 34.6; 34.6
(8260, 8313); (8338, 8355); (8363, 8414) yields 0.52 angstrom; 33.2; 33.5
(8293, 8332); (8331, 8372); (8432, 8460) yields -0.20 angstrom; 33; 33.7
